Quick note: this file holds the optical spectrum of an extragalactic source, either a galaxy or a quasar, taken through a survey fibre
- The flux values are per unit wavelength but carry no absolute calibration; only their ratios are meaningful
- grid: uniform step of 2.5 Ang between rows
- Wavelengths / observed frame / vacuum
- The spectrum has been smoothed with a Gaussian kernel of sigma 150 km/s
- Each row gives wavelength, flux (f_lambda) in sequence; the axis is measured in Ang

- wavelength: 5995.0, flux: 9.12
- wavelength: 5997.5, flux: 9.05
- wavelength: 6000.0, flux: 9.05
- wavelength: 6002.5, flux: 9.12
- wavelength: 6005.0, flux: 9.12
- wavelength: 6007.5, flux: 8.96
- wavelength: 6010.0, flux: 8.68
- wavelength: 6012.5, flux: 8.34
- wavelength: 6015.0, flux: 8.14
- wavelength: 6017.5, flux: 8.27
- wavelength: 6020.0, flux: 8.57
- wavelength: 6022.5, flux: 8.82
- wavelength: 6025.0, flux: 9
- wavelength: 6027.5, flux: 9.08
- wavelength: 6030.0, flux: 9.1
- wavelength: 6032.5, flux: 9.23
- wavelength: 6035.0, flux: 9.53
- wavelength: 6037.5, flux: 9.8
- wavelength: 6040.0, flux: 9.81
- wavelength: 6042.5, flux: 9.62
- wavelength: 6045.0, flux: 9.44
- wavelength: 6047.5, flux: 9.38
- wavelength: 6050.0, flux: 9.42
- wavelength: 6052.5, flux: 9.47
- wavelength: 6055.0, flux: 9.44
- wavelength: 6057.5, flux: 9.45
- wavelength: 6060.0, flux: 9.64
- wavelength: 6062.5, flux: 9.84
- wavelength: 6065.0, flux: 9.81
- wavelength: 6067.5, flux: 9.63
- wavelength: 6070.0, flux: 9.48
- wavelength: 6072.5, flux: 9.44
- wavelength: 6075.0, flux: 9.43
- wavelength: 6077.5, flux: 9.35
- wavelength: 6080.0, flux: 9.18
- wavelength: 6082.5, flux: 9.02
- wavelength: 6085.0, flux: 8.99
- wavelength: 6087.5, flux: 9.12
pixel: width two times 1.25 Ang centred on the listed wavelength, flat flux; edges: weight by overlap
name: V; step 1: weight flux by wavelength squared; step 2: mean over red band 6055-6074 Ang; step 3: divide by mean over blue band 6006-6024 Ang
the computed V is 1.14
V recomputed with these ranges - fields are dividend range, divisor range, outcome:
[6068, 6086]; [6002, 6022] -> 1.10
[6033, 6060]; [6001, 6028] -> 1.10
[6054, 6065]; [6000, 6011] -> 1.09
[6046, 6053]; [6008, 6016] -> 1.13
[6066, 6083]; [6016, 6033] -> 1.08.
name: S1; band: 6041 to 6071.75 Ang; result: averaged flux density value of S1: 9.55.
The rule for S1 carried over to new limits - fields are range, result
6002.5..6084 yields 9.23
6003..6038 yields 8.89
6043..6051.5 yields 9.43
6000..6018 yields 8.7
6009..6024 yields 8.48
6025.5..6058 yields 9.43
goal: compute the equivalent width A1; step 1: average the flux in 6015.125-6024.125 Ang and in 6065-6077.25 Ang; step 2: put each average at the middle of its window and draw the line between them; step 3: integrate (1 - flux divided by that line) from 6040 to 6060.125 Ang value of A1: -0.86 Ang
